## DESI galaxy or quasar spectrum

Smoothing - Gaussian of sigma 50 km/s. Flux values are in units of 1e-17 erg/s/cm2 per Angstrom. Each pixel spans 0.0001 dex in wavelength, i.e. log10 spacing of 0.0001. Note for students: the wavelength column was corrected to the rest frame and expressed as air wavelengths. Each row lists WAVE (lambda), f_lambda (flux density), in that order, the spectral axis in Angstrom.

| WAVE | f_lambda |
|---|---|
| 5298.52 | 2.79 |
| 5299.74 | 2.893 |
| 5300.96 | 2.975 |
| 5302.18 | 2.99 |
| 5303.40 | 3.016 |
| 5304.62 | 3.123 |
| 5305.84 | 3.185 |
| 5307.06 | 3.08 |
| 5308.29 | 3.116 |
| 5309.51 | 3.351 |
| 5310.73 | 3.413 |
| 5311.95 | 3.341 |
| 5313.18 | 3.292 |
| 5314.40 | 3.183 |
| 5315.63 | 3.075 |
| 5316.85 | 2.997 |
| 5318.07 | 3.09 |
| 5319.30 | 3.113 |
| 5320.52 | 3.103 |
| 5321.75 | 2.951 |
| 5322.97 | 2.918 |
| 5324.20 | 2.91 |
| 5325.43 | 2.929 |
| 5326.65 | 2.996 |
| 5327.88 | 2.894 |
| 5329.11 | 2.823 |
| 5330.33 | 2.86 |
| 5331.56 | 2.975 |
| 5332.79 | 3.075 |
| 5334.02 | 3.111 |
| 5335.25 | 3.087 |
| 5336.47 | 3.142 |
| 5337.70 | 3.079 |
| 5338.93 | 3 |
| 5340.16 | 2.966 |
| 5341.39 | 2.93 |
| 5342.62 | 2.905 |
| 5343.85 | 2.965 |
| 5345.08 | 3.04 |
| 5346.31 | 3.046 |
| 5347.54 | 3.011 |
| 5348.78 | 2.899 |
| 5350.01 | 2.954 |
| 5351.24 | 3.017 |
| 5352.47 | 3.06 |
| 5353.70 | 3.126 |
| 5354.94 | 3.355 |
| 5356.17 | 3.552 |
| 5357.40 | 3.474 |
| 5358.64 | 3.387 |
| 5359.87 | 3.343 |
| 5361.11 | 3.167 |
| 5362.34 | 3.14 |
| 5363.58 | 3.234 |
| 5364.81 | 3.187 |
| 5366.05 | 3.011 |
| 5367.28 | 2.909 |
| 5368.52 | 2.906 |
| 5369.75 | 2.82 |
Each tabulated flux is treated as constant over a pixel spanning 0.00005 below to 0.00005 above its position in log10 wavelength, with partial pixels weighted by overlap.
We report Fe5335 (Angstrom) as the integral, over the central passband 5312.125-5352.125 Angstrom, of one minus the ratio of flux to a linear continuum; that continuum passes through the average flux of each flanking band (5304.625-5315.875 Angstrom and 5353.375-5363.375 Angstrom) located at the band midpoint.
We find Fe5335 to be 3.08 Angstrom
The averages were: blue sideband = 3.22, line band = 3.01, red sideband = 3.32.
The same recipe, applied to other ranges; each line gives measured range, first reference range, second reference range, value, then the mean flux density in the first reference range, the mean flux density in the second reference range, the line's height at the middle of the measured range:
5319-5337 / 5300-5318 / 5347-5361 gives 1.01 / 3.15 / 3.2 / 3.17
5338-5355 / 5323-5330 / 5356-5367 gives 0.53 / 2.91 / 3.26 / 3.11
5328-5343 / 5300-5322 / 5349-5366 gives 0.86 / 3.13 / 3.22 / 3.18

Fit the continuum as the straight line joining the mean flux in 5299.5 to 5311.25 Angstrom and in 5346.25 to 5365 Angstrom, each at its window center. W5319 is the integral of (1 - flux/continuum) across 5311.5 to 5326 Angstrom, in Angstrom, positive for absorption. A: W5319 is 0.3 Angstrom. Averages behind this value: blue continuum 3.12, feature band 3.07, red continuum 3.19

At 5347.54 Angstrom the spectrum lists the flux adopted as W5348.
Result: 3.011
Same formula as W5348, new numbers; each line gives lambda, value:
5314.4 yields 3.183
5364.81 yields 3.187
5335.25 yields 3.087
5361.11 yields 3.167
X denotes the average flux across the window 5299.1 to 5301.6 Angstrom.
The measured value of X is 2.93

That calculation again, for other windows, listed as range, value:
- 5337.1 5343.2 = 2.98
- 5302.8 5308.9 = 3.1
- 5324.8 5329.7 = 2.91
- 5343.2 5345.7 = 3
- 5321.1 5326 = 2.92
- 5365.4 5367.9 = 2.96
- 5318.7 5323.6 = 3.02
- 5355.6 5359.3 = 3.47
